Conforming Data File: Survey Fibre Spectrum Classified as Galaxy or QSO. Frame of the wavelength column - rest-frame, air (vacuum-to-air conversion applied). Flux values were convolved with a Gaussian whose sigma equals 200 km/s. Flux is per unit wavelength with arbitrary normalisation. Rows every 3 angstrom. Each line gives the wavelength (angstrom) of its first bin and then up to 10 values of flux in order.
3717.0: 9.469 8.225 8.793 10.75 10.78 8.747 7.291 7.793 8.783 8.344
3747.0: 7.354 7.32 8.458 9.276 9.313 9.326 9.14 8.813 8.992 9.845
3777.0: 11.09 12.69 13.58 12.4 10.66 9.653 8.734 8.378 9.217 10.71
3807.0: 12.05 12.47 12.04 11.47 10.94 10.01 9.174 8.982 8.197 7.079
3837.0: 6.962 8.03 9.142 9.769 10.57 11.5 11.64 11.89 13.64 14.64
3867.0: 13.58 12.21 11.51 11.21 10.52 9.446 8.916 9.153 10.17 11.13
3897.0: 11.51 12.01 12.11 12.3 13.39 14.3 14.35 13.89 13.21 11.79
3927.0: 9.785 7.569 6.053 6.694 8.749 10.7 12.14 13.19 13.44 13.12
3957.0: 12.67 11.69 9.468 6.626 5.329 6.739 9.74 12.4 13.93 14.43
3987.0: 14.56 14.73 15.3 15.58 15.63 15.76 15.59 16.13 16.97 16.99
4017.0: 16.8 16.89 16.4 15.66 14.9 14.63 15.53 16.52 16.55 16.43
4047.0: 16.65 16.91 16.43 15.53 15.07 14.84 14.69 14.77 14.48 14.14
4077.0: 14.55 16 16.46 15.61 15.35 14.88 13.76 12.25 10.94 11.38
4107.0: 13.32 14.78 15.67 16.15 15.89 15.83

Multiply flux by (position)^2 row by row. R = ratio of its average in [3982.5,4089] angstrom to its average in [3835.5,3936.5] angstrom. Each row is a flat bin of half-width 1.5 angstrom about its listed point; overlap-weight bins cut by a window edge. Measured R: 1.5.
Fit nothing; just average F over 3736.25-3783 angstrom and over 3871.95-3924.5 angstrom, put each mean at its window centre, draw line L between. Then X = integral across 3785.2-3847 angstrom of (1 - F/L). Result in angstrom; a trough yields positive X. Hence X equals 2.60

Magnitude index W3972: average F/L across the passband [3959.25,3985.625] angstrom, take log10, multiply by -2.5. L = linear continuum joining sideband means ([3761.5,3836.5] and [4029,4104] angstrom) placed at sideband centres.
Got 0.31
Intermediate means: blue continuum 10.2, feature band 10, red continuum 15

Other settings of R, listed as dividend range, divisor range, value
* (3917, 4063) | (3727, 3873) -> 1.47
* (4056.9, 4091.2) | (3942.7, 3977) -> 1.54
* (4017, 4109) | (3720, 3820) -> 1.78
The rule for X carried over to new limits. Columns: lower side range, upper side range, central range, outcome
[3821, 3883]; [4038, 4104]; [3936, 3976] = 7.8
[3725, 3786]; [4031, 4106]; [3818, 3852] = 5.6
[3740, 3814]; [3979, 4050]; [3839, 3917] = 5.7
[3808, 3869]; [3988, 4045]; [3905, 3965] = 9.2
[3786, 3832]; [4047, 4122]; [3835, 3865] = 0.9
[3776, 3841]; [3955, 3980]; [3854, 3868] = -4.4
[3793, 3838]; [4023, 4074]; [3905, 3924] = -1.9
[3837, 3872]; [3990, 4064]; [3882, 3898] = 2.9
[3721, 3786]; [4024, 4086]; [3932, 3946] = 4.6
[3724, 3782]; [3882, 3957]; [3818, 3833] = 1.1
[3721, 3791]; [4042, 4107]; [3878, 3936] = 4.8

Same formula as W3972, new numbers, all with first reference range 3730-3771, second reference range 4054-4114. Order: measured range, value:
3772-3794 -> -0.237 mag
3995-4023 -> -0.236 mag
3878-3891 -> 0.142 mag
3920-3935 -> 0.224 mag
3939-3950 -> 0.030 mag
